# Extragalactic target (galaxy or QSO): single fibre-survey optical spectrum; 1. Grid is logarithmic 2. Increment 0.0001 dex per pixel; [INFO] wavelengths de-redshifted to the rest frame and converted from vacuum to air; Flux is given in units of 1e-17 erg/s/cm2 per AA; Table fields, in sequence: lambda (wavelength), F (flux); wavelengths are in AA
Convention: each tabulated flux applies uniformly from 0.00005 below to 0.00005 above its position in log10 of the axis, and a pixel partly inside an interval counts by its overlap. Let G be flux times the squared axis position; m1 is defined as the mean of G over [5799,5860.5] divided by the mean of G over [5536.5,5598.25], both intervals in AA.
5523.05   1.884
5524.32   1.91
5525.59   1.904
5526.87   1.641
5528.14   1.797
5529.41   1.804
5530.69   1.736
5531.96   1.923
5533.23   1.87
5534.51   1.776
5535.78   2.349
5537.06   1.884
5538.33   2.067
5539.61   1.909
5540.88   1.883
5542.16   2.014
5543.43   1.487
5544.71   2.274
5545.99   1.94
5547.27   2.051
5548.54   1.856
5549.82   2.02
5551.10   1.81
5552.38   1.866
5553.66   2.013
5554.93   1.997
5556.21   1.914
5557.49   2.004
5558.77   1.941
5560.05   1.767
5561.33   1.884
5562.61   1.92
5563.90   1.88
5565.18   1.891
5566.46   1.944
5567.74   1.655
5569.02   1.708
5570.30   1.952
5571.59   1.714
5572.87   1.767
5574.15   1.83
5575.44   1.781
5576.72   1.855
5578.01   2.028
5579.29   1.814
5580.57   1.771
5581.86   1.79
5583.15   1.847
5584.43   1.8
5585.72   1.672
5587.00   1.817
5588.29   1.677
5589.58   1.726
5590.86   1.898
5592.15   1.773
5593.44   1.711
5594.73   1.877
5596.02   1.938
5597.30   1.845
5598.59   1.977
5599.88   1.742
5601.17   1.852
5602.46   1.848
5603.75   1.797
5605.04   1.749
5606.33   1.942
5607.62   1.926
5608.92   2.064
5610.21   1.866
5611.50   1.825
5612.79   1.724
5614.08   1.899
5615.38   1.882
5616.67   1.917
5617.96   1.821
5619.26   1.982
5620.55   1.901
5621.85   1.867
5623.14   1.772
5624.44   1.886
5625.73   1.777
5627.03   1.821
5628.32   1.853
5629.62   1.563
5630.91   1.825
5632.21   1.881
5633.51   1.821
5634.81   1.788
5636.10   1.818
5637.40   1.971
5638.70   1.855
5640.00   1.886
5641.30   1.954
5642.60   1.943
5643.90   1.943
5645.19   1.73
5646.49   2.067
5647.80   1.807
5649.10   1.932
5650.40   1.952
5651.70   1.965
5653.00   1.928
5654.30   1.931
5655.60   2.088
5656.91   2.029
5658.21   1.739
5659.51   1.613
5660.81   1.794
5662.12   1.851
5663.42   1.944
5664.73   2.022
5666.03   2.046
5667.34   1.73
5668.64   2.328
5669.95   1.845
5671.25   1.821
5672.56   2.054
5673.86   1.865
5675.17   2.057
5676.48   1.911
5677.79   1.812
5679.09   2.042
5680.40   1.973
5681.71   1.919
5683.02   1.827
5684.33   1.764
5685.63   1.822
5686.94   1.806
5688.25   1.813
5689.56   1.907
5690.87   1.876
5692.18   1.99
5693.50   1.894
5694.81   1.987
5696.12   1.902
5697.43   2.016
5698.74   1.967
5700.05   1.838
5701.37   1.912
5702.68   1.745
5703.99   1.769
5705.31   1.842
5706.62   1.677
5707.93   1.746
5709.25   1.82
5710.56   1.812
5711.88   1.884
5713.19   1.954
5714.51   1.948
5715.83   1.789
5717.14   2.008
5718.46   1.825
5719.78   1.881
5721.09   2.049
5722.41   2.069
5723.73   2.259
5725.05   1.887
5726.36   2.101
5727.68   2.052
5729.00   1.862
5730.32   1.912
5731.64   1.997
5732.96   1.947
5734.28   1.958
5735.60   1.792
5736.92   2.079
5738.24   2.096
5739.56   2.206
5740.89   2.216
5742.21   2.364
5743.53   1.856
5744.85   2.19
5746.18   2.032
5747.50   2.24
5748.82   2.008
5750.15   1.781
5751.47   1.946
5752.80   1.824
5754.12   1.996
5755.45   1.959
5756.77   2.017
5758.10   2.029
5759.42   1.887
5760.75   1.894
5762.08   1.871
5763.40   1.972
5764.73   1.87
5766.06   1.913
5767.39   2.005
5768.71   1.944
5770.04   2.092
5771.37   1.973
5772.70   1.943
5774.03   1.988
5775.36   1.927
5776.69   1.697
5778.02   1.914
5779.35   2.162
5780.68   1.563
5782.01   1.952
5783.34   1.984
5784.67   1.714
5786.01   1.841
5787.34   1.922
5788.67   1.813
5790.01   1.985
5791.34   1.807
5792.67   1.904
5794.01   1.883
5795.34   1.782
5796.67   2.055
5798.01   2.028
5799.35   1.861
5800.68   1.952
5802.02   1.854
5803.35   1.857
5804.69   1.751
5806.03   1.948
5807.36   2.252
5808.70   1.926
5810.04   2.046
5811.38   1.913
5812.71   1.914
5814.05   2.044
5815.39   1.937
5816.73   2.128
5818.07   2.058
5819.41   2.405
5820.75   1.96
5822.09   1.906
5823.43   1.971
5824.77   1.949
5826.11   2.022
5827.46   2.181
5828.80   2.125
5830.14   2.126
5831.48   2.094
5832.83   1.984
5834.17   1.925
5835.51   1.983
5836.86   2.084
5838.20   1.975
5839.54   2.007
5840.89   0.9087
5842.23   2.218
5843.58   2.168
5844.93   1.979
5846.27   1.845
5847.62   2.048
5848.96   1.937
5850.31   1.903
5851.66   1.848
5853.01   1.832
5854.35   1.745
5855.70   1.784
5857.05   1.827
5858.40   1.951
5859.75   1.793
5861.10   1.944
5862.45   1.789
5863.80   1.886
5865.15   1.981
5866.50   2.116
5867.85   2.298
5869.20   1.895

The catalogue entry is 1.2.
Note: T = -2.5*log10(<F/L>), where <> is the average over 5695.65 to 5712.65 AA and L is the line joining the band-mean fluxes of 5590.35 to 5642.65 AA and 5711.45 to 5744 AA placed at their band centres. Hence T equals 0.07 mag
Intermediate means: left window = 1.85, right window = 2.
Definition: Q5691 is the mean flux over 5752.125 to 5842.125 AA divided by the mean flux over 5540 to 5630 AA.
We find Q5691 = 1.05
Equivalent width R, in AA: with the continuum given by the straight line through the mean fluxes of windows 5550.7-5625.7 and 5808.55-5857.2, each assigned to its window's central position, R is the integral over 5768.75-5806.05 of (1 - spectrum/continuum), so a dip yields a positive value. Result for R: 0.90 AA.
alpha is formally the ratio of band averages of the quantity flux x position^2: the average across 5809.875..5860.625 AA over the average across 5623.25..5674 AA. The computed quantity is 1.1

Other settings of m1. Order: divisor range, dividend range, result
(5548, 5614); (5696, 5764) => 1.12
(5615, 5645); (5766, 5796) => 1.08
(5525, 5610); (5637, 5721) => 1.06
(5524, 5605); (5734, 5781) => 1.14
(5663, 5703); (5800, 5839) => 1.10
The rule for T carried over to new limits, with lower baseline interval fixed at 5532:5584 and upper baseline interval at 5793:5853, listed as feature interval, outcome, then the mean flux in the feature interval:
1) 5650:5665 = 0.01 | 1.9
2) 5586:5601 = 0.05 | 1.81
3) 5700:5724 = 0.03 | 1.88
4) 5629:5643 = 0.04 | 1.84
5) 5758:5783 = 0.02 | 1.93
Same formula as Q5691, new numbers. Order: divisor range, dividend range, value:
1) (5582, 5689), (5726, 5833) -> 1.06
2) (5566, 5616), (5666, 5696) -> 1.05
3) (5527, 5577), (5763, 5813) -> 1.02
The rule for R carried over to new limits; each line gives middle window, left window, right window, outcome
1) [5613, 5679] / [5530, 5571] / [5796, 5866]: 1.2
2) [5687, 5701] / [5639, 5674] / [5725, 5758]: 0.3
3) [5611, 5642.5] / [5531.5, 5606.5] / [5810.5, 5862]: 0.7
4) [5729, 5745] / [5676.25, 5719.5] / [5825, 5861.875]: -1.3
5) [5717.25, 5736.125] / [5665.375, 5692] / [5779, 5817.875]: -0.6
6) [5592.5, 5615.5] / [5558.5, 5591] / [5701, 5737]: -0.3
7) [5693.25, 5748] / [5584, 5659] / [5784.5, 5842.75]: -1.5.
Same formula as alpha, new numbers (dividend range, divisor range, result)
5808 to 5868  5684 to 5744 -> 1.06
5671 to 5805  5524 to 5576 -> 1.09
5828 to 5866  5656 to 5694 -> 1.07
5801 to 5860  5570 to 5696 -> 1.12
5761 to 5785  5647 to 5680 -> 1.04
